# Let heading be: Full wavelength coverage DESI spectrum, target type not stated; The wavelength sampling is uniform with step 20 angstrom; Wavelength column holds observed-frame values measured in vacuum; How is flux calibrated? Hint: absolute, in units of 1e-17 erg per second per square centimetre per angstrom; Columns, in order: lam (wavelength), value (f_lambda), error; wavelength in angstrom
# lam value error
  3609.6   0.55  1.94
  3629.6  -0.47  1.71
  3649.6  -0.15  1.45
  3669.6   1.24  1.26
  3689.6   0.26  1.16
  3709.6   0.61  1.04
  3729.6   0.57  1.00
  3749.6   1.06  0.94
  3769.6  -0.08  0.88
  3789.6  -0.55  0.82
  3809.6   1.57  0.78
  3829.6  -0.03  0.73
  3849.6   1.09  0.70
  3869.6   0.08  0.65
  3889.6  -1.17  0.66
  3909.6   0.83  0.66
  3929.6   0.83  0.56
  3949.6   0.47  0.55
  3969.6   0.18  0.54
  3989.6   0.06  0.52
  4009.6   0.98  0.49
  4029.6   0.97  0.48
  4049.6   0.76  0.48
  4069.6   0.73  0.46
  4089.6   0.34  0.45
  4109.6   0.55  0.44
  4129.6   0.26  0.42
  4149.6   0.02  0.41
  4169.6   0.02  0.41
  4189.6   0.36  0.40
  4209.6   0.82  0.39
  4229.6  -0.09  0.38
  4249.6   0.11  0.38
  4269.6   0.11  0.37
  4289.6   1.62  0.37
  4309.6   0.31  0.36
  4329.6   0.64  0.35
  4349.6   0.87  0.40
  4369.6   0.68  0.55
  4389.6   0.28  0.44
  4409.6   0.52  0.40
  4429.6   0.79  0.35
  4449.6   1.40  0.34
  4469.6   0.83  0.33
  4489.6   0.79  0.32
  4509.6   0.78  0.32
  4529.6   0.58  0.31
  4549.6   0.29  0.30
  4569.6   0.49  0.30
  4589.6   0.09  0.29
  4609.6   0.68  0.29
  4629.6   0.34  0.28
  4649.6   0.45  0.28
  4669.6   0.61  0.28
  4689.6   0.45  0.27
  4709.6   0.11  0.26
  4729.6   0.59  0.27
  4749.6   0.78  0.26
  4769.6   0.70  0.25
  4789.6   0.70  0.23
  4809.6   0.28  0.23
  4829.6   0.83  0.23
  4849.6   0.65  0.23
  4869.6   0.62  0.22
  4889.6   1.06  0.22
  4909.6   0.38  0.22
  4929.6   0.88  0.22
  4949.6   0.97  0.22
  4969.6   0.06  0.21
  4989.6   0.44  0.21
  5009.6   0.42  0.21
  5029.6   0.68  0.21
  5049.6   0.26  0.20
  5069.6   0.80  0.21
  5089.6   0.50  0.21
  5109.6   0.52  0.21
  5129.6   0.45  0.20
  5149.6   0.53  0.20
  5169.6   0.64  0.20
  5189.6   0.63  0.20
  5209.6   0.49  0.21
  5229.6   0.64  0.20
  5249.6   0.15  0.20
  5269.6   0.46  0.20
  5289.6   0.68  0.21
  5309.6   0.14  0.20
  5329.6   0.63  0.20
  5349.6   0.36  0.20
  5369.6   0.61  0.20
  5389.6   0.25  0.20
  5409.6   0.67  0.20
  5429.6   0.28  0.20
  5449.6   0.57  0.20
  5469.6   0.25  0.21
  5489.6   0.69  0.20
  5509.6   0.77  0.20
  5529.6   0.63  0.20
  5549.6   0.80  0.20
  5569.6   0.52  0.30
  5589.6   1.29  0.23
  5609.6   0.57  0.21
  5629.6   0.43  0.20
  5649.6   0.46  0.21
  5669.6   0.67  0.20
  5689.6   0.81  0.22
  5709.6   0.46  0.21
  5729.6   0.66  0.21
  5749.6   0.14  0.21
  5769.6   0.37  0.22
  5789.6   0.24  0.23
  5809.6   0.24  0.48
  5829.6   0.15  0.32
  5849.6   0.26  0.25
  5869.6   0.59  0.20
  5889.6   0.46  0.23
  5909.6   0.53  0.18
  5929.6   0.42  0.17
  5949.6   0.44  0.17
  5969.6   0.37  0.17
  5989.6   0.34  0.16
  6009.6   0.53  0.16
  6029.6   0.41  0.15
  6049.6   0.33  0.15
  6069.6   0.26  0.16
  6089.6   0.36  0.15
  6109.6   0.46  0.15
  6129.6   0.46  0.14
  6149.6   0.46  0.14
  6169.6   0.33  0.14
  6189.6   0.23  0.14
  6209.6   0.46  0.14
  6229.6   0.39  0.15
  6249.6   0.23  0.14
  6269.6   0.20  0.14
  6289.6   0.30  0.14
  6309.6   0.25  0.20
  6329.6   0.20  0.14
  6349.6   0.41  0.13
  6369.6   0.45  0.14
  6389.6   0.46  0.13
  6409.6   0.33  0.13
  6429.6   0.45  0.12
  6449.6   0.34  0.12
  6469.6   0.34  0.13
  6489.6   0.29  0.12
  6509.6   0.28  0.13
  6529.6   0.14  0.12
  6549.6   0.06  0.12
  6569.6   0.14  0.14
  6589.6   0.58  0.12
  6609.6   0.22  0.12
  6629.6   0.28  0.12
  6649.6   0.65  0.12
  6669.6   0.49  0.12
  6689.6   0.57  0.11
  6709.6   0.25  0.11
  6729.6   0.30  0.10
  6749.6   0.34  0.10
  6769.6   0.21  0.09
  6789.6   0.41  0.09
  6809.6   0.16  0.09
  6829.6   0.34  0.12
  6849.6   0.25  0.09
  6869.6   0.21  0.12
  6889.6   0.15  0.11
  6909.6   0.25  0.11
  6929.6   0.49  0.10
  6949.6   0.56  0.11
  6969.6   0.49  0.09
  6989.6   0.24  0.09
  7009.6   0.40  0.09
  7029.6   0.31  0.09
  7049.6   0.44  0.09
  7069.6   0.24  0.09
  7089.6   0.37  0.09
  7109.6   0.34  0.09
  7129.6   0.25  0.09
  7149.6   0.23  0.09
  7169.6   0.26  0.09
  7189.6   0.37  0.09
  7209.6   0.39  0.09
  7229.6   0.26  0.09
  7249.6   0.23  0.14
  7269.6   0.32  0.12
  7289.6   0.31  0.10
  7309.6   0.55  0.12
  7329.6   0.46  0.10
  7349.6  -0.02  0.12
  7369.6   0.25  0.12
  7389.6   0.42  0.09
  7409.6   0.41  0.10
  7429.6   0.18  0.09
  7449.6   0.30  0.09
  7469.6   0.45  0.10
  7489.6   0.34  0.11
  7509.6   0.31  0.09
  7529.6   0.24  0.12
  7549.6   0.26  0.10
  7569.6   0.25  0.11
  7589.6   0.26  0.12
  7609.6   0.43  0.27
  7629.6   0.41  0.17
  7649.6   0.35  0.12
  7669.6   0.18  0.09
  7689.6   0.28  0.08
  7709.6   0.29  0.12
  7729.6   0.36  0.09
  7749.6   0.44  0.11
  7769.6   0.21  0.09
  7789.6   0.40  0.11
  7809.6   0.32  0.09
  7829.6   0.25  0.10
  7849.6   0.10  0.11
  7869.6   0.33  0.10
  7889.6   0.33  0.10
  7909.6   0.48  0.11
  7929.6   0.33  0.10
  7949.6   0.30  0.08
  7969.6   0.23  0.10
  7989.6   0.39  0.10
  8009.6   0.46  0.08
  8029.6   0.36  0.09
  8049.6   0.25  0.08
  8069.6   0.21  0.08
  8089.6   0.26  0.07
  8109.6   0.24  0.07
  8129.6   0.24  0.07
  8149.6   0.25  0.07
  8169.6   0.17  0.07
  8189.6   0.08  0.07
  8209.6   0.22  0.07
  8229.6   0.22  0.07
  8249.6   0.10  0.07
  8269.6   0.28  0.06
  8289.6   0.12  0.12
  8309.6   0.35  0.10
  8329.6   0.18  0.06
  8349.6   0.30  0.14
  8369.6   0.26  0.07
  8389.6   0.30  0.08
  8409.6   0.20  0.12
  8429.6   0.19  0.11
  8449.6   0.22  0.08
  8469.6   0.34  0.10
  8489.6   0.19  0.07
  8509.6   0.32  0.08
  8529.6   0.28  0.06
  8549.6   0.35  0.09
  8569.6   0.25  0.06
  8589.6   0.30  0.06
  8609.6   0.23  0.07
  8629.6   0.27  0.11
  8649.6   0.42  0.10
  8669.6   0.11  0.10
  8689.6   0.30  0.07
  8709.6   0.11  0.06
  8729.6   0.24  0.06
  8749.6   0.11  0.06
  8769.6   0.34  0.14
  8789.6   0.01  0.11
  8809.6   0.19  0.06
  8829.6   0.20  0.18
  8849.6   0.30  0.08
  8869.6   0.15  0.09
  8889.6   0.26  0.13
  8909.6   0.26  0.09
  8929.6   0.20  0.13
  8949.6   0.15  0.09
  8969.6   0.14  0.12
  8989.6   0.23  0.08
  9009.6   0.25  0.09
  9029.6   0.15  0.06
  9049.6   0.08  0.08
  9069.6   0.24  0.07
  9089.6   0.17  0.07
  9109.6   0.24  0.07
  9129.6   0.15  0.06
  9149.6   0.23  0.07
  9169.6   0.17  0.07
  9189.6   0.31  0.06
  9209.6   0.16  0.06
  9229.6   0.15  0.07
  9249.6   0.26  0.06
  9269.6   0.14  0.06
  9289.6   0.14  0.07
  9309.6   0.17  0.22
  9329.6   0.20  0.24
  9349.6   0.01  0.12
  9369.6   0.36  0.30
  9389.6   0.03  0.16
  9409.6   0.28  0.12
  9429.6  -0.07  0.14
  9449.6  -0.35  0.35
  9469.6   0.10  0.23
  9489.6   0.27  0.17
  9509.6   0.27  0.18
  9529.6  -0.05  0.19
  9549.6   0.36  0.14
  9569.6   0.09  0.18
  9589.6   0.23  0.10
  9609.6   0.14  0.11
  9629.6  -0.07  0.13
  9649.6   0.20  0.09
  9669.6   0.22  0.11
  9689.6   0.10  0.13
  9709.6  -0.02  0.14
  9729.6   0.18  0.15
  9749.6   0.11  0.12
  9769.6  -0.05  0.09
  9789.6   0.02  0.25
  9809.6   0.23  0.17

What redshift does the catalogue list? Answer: 0.056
